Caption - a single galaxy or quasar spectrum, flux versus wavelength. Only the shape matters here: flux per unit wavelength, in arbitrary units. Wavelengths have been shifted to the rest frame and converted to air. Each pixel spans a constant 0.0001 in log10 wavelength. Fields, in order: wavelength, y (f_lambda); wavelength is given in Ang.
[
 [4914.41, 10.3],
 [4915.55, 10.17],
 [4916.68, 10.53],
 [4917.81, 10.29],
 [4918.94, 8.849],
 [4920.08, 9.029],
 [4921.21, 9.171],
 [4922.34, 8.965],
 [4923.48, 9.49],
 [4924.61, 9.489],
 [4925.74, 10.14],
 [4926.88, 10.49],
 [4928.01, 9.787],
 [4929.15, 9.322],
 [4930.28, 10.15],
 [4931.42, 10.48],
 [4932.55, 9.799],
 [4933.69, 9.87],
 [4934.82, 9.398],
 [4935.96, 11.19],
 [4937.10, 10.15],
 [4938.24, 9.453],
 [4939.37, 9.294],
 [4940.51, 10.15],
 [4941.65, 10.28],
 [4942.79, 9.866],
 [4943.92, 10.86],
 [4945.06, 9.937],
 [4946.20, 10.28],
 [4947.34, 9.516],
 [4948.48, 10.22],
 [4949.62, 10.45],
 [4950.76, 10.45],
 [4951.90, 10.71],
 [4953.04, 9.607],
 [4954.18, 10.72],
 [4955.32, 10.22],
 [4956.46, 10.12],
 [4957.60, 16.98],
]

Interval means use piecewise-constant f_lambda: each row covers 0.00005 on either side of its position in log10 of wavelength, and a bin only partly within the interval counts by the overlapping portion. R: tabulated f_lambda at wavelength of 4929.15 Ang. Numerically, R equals 9.322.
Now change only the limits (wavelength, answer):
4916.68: 10.53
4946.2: 10.28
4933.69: 9.87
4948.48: 10.22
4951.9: 10.71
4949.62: 10.45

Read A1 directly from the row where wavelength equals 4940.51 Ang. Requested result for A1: 10.15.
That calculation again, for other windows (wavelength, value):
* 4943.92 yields 10.86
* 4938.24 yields 9.453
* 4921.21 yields 9.171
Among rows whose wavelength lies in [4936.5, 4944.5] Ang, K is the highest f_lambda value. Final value 10.86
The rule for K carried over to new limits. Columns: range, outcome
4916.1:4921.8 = 10.53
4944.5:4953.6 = 10.71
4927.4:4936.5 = 11.19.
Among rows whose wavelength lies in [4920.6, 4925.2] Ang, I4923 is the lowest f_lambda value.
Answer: 8.965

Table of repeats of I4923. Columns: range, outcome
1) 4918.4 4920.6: 8.849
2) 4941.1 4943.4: 9.866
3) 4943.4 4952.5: 9.516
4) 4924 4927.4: 9.489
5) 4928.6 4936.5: 9.322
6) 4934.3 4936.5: 9.398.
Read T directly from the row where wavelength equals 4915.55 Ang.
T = 10.17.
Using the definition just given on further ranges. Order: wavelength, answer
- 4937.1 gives 10.15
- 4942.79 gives 9.866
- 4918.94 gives 8.849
